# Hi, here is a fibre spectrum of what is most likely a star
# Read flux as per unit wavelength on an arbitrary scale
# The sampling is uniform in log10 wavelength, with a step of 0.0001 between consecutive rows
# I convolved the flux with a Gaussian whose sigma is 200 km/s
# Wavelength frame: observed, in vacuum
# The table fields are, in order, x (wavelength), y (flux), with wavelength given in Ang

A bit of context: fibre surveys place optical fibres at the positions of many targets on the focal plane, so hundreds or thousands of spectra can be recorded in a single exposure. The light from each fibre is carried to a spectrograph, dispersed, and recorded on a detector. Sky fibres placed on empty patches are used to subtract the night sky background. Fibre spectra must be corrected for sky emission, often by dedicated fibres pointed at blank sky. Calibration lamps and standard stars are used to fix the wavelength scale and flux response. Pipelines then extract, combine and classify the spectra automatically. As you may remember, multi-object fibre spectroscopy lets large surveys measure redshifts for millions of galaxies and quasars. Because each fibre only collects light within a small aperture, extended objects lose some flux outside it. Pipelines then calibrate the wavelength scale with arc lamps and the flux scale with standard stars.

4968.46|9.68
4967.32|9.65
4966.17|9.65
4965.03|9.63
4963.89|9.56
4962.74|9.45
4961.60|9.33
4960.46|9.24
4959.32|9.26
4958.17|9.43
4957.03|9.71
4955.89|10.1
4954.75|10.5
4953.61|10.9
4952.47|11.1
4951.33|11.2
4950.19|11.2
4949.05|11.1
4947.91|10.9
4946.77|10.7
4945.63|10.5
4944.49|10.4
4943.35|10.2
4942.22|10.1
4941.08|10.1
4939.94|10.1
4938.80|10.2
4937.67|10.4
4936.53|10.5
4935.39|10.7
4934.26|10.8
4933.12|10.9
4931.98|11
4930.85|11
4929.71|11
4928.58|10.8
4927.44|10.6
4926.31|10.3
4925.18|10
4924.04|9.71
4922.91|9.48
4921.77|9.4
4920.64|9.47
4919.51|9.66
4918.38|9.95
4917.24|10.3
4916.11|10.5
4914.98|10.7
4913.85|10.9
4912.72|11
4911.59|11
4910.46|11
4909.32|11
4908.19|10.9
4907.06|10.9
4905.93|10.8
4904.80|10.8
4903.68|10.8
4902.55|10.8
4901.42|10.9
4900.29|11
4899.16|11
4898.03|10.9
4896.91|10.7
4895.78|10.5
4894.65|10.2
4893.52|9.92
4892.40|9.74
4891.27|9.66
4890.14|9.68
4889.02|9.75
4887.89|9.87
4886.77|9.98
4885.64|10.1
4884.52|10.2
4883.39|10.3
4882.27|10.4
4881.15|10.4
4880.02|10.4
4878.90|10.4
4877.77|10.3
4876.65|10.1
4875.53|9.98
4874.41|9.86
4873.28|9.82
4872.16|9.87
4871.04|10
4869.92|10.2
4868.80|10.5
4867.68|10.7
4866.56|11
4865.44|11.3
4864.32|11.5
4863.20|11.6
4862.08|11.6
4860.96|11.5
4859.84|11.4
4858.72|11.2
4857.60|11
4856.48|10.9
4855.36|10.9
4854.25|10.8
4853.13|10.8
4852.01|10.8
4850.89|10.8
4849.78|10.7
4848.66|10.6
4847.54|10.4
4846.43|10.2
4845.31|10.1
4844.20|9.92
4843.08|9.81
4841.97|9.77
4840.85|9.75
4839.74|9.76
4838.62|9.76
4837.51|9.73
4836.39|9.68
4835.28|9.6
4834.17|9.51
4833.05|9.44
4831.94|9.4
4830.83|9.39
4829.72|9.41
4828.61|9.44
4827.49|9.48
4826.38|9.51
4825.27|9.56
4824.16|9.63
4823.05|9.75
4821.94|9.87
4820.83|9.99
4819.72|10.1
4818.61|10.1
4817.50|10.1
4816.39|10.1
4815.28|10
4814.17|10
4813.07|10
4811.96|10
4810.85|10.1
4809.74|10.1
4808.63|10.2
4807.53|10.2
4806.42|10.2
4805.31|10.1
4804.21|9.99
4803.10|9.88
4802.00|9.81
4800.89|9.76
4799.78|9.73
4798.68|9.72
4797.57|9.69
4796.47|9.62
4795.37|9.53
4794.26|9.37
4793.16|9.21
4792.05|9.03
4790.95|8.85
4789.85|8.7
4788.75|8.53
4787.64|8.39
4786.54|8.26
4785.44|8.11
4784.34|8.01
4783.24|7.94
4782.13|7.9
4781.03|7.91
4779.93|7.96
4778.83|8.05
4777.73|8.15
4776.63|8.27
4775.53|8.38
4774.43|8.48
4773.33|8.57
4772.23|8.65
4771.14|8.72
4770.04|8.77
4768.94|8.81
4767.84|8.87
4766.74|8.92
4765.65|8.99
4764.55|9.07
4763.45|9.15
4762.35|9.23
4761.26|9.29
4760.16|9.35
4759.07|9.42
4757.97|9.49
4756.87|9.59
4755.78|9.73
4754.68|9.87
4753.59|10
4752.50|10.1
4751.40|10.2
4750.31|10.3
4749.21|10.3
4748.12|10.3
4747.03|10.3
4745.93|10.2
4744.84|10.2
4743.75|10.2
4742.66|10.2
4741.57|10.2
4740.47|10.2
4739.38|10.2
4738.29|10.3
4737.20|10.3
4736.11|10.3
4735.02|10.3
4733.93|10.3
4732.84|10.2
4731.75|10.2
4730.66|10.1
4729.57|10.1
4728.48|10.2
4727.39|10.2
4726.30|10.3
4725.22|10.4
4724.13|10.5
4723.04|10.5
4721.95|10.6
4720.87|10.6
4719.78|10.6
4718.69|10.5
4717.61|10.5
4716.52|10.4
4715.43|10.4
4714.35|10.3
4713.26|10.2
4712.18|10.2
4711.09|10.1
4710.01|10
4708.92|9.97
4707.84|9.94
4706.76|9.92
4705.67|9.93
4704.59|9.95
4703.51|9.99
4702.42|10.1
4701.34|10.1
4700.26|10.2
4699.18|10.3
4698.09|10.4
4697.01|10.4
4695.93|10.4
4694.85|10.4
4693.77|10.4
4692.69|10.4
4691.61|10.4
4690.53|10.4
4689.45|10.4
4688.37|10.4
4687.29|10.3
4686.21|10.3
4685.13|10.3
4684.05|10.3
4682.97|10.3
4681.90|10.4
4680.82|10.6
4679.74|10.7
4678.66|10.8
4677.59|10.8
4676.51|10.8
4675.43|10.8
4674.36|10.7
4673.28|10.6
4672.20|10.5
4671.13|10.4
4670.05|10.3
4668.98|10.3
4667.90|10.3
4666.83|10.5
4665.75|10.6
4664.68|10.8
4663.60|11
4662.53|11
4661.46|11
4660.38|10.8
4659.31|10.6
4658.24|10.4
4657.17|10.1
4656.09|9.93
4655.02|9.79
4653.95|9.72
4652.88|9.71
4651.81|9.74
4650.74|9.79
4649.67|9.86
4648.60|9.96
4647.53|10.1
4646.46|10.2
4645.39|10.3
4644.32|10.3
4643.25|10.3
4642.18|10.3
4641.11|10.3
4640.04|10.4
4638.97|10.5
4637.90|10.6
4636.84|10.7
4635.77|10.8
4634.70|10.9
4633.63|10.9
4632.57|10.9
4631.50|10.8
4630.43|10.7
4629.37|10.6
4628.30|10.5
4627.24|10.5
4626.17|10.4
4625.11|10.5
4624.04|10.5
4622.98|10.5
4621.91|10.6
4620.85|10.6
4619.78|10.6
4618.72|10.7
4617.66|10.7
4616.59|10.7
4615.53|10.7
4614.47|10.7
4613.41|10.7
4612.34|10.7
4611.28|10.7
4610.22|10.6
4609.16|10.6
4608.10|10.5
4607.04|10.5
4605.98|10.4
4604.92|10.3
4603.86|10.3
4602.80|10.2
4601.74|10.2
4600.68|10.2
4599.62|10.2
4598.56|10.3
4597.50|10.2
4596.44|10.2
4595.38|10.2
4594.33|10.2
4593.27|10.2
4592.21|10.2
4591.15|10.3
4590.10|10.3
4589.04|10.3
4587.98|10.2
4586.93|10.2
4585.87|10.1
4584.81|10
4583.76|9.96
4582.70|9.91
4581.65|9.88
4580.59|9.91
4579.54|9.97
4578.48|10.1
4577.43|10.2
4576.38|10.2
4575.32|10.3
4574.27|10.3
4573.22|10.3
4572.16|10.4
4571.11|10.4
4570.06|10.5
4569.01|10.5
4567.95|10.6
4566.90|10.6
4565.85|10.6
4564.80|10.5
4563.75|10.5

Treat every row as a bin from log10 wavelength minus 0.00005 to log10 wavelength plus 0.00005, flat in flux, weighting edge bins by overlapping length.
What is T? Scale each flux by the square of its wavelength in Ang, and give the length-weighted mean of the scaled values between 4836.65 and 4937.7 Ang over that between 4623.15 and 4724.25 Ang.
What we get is 1.10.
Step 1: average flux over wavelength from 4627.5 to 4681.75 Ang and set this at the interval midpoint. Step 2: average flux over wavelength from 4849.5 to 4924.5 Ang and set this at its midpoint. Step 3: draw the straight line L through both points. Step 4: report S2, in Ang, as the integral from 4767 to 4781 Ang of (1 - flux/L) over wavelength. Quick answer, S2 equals 2.7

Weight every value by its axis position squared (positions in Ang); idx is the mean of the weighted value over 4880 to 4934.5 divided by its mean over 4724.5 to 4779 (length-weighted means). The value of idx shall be 1.2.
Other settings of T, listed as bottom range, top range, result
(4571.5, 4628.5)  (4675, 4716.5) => 1.04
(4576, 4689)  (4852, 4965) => 1.13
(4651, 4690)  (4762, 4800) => 0.88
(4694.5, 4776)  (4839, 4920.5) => 1.12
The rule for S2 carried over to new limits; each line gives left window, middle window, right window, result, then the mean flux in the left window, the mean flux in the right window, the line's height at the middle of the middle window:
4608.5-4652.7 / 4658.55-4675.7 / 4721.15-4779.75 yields -0.6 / 10.5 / 9.68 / 10.2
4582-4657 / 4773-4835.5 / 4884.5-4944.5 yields 6.5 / 10.4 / 10.4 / 10.4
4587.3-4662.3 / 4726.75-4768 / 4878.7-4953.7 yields 2.0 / 10.4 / 10.5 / 10.4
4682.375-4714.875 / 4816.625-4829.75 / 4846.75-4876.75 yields 1.1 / 10.2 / 10.7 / 10.6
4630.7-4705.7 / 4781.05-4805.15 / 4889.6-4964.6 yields 3.1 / 10.4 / 10.4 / 10.4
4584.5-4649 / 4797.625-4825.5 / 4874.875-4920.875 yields 1.2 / 10.4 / 10.4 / 10.4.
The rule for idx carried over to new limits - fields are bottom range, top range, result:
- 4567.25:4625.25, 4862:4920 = 1.15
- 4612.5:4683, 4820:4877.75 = 1.06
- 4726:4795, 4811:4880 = 1.13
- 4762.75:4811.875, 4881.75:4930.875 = 1.21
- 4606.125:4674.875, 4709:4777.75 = 0.98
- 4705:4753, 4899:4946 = 1.11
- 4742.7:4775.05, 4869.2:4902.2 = 1.13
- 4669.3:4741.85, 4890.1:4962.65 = 1.11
